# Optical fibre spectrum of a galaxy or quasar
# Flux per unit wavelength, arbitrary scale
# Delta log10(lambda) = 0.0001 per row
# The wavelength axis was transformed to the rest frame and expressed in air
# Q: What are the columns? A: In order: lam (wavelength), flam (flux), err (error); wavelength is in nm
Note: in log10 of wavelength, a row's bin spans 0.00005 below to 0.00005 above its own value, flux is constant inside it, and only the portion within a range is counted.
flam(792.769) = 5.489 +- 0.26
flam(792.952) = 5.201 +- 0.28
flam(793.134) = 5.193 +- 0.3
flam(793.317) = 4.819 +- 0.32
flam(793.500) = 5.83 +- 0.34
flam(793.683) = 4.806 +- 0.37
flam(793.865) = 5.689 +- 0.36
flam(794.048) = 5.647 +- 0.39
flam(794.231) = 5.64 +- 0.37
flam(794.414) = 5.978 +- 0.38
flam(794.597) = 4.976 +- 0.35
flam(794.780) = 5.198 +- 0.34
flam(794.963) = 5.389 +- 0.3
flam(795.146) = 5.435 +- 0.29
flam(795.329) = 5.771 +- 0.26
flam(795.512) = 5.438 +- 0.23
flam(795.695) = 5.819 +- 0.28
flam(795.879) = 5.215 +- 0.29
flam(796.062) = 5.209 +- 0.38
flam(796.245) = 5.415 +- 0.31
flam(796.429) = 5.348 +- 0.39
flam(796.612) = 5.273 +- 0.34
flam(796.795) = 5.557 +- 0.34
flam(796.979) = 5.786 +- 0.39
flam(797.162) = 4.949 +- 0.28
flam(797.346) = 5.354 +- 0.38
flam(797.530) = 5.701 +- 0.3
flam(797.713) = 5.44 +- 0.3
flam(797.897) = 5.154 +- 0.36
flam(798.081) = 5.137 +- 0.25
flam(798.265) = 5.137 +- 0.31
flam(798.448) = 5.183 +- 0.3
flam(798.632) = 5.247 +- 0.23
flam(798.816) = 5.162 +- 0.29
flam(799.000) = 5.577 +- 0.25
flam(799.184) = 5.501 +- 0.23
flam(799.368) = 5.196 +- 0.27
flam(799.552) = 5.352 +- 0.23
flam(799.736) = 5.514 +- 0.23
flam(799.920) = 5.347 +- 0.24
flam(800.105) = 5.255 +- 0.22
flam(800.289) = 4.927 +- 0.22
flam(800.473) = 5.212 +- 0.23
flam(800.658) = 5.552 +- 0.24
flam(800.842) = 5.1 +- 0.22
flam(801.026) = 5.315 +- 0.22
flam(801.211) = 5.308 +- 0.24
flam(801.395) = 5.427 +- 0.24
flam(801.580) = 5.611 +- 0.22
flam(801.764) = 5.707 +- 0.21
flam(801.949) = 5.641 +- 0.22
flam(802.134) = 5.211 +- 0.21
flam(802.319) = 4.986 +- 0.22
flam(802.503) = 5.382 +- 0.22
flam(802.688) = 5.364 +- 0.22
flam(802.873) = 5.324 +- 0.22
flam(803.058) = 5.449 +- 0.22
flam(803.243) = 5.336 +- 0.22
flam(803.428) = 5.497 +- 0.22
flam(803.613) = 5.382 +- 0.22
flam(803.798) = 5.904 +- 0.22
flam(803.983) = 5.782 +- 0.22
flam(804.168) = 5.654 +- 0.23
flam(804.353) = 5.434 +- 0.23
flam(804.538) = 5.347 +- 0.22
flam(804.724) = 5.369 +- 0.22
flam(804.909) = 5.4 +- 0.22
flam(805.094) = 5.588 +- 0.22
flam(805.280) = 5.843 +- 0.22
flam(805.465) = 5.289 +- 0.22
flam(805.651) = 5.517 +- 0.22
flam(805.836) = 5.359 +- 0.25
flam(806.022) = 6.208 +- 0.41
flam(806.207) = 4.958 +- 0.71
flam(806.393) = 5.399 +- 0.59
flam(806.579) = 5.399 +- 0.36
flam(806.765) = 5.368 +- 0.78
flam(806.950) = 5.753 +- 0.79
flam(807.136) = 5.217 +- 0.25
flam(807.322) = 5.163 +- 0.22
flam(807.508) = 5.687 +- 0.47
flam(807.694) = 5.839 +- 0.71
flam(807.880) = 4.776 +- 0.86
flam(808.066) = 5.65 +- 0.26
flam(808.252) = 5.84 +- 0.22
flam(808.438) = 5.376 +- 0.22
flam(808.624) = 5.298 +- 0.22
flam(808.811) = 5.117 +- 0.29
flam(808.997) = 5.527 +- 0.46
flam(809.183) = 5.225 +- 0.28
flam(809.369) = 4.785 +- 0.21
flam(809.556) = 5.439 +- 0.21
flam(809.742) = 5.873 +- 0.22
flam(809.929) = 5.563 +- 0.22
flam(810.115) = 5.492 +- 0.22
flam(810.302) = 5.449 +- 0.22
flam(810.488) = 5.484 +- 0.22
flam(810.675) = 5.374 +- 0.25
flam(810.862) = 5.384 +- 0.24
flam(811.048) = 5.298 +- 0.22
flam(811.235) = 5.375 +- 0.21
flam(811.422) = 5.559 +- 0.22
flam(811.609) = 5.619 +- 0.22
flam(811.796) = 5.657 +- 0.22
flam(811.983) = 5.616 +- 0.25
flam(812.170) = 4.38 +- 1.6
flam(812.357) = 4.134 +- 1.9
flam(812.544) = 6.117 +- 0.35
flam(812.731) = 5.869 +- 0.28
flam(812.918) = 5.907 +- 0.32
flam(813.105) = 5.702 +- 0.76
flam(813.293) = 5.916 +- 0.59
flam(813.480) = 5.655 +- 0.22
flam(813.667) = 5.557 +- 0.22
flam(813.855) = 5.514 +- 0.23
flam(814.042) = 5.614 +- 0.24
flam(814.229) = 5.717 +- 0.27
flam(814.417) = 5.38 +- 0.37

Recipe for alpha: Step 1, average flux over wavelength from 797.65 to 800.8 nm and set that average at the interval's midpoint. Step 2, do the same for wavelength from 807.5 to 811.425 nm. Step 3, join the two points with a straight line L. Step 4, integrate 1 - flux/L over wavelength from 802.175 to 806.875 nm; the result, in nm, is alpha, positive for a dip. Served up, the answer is -0.09 nm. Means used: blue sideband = 5.28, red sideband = 5.42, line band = 5.46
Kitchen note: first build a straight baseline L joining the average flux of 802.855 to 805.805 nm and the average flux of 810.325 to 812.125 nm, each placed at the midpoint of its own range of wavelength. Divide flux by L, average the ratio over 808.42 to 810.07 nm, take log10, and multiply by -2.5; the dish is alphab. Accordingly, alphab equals 0.02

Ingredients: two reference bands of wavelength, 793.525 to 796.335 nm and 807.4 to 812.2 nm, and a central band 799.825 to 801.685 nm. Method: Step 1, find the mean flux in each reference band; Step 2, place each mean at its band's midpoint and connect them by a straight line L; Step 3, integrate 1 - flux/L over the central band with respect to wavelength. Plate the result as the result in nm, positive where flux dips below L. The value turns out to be 0.05 nm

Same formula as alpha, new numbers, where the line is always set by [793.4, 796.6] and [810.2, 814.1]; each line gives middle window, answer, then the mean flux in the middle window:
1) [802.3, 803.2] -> 0.023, 5.33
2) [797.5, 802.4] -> 0.122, 5.33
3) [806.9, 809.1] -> 0.019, 5.43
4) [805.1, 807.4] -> 0.004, 5.46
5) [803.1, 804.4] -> -0.024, 5.57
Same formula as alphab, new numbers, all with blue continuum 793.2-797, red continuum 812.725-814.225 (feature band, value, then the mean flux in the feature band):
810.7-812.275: 0.06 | 5.35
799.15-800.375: 0.04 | 5.29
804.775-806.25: 0.01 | 5.54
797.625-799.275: 0.04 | 5.28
